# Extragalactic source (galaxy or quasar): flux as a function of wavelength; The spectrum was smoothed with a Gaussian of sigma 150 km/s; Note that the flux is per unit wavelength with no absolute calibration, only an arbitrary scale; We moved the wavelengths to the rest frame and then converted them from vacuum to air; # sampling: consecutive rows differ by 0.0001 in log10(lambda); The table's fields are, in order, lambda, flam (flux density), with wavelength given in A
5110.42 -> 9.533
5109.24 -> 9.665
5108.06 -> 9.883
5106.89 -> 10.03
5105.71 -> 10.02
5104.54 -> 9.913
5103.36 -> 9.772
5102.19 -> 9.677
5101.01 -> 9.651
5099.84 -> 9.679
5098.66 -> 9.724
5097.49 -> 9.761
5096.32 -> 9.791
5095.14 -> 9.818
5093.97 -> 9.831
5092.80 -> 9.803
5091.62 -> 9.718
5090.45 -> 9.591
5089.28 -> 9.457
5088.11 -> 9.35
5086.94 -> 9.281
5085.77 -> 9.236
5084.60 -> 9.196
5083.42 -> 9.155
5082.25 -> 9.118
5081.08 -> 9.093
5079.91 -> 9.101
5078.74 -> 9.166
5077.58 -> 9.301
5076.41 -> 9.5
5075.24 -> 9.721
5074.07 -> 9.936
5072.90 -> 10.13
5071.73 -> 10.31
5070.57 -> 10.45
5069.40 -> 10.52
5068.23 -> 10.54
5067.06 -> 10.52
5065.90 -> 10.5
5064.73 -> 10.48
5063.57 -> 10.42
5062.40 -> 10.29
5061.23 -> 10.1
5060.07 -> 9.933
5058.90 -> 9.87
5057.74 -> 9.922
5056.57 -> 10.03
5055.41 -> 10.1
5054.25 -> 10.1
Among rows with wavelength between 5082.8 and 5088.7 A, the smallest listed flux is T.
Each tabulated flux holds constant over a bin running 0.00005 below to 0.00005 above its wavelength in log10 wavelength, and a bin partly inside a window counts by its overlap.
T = 9.155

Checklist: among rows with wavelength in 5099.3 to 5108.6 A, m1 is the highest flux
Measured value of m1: 10.03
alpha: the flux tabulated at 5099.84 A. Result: 9.679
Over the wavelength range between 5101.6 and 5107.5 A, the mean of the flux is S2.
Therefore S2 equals 9.89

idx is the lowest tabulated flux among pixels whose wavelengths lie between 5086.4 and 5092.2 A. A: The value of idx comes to 9.281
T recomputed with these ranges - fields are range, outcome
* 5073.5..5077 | 9.5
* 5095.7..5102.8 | 9.651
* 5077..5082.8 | 9.093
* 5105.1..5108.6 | 9.883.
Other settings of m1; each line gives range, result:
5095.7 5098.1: 9.791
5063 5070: 10.54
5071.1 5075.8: 10.31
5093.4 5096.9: 9.831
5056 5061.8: 10.1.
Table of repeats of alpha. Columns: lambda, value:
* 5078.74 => 9.166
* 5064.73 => 10.48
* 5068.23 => 10.54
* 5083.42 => 9.155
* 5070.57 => 10.45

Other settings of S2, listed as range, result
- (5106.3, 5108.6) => 9.98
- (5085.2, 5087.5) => 9.26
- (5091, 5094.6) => 9.78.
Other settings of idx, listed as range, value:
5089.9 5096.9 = 9.591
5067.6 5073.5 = 10.13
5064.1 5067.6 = 10.48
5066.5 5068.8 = 10.52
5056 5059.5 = 9.87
